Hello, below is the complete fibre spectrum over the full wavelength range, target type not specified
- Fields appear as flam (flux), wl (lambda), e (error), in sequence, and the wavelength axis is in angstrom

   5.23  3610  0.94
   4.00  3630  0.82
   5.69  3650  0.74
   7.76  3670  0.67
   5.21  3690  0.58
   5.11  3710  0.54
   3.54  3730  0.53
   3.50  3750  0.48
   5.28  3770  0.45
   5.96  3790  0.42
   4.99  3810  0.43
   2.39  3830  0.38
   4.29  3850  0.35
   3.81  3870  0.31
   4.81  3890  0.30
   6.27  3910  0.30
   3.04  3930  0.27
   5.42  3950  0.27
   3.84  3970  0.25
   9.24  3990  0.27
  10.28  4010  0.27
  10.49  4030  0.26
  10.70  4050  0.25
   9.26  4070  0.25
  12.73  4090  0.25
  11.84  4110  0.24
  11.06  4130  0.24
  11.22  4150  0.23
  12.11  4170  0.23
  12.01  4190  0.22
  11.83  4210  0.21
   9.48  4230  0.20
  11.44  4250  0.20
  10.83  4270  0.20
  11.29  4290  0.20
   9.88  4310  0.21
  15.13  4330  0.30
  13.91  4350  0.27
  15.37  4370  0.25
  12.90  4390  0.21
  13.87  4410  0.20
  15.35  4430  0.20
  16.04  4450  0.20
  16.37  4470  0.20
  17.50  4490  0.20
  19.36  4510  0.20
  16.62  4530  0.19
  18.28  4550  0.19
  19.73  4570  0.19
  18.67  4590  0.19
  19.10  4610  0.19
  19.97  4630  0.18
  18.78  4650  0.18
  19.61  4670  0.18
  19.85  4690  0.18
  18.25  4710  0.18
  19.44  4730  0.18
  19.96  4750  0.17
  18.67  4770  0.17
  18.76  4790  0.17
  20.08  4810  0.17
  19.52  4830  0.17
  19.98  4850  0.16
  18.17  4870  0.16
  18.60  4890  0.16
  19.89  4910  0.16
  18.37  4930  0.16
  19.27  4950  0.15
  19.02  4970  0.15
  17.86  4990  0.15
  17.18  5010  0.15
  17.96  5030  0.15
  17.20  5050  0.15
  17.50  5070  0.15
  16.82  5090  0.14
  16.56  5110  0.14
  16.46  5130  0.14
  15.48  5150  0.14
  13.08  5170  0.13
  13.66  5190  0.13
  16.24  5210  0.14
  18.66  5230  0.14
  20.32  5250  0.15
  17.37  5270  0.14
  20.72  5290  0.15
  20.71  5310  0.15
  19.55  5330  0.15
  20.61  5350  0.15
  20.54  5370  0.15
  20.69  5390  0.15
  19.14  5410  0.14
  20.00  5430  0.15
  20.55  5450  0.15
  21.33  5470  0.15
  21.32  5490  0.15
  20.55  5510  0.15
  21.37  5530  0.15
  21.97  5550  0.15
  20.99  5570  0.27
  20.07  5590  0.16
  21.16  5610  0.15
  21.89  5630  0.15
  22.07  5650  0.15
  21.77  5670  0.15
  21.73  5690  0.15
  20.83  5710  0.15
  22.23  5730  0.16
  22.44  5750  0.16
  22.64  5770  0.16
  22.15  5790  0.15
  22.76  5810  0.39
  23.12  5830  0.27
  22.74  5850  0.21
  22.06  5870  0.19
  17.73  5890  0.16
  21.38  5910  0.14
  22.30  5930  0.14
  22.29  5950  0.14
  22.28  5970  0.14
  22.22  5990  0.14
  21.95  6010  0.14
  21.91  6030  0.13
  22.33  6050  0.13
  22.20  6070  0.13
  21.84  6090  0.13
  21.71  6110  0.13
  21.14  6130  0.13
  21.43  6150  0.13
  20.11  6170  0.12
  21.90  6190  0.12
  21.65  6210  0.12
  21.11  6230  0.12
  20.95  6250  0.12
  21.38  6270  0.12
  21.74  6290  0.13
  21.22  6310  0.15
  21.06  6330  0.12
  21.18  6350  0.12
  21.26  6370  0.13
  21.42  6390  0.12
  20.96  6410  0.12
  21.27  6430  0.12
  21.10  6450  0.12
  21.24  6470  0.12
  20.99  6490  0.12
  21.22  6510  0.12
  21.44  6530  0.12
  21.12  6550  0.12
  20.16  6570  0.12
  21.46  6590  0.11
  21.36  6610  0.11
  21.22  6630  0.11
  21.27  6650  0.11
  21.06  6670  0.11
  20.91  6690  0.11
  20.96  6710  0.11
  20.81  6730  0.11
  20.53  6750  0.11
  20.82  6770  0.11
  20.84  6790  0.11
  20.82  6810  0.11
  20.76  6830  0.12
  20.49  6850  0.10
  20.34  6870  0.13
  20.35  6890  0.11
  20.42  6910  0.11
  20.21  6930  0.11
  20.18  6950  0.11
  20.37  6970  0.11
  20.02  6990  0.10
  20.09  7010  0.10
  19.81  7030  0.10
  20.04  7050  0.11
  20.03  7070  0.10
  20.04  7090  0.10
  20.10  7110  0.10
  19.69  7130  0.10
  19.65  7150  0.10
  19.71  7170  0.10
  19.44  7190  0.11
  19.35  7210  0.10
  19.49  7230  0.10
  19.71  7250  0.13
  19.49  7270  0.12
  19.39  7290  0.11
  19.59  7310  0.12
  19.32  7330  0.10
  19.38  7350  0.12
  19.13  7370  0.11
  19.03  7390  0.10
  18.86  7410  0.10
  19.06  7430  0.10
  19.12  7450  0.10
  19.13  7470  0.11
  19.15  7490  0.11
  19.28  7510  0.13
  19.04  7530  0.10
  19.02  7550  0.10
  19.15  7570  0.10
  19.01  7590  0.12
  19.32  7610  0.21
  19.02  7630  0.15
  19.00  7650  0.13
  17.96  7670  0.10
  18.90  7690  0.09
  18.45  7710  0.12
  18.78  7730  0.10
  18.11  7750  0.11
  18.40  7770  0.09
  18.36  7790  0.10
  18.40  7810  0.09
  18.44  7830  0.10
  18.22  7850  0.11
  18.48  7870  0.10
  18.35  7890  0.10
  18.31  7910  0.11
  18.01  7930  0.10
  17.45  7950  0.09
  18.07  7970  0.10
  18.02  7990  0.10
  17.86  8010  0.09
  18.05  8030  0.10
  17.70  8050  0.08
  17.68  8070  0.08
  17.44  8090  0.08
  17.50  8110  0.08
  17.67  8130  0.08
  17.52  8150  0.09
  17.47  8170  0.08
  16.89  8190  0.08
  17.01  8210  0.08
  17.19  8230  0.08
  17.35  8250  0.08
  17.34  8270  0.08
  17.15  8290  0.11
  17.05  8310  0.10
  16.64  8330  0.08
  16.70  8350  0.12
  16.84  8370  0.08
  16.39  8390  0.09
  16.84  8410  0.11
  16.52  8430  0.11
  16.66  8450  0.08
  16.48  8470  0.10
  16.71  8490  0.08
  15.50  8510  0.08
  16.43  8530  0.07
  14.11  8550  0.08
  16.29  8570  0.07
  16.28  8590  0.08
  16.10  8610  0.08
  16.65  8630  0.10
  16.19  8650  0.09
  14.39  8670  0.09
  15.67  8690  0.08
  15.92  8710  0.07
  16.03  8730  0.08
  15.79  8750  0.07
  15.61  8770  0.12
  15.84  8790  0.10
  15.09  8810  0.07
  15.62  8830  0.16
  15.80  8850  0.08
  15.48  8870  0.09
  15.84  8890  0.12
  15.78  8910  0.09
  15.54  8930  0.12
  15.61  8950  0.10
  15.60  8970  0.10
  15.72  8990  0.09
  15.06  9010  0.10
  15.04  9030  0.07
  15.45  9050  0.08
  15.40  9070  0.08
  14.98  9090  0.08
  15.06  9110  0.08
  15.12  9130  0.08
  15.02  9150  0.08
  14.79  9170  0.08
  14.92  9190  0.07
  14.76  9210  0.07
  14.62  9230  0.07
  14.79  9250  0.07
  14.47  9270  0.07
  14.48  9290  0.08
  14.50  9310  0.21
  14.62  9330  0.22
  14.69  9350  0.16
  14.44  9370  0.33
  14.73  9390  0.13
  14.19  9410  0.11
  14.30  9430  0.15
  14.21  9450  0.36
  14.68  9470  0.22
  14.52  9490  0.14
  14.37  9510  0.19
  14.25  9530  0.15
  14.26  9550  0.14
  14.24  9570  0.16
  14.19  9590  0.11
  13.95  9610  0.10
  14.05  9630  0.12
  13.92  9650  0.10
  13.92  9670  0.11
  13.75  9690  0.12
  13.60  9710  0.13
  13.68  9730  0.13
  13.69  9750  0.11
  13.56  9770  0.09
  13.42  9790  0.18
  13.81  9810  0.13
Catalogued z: 0.00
